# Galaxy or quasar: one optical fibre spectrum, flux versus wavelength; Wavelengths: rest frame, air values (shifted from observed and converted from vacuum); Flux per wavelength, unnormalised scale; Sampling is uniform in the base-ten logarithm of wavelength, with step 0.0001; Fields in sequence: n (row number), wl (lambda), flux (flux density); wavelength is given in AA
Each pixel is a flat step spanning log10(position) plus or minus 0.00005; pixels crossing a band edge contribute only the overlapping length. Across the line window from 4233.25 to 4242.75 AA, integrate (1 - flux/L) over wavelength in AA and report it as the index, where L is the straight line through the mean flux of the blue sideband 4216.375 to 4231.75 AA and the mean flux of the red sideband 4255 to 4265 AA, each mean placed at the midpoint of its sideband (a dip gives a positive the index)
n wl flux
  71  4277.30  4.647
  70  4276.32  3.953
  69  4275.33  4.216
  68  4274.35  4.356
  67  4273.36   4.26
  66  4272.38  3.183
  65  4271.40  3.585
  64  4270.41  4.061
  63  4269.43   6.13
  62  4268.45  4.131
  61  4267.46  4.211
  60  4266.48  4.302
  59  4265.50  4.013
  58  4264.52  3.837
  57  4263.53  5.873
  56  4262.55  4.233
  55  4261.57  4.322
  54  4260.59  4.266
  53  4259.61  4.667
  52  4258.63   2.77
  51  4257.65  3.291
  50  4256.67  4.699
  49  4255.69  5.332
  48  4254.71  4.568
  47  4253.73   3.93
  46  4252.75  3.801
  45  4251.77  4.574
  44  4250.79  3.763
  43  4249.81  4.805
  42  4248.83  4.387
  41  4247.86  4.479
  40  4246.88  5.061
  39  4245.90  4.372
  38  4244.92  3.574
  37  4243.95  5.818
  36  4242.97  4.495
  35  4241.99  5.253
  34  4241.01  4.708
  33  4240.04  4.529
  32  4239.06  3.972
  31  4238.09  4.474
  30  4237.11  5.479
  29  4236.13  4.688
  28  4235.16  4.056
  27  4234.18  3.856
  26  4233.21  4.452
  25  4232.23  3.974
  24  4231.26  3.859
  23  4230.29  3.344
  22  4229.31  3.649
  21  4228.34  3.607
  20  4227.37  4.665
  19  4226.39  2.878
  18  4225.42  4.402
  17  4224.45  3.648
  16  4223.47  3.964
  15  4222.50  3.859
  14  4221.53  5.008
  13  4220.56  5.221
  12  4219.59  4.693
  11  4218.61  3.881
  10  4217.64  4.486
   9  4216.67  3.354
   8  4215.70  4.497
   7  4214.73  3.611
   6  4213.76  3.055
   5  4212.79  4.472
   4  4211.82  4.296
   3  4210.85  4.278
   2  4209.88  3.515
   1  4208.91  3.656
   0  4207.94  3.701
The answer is -0.9 AA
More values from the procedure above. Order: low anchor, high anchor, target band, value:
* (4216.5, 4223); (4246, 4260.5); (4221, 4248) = 0.4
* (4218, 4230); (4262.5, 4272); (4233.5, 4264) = -1.1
